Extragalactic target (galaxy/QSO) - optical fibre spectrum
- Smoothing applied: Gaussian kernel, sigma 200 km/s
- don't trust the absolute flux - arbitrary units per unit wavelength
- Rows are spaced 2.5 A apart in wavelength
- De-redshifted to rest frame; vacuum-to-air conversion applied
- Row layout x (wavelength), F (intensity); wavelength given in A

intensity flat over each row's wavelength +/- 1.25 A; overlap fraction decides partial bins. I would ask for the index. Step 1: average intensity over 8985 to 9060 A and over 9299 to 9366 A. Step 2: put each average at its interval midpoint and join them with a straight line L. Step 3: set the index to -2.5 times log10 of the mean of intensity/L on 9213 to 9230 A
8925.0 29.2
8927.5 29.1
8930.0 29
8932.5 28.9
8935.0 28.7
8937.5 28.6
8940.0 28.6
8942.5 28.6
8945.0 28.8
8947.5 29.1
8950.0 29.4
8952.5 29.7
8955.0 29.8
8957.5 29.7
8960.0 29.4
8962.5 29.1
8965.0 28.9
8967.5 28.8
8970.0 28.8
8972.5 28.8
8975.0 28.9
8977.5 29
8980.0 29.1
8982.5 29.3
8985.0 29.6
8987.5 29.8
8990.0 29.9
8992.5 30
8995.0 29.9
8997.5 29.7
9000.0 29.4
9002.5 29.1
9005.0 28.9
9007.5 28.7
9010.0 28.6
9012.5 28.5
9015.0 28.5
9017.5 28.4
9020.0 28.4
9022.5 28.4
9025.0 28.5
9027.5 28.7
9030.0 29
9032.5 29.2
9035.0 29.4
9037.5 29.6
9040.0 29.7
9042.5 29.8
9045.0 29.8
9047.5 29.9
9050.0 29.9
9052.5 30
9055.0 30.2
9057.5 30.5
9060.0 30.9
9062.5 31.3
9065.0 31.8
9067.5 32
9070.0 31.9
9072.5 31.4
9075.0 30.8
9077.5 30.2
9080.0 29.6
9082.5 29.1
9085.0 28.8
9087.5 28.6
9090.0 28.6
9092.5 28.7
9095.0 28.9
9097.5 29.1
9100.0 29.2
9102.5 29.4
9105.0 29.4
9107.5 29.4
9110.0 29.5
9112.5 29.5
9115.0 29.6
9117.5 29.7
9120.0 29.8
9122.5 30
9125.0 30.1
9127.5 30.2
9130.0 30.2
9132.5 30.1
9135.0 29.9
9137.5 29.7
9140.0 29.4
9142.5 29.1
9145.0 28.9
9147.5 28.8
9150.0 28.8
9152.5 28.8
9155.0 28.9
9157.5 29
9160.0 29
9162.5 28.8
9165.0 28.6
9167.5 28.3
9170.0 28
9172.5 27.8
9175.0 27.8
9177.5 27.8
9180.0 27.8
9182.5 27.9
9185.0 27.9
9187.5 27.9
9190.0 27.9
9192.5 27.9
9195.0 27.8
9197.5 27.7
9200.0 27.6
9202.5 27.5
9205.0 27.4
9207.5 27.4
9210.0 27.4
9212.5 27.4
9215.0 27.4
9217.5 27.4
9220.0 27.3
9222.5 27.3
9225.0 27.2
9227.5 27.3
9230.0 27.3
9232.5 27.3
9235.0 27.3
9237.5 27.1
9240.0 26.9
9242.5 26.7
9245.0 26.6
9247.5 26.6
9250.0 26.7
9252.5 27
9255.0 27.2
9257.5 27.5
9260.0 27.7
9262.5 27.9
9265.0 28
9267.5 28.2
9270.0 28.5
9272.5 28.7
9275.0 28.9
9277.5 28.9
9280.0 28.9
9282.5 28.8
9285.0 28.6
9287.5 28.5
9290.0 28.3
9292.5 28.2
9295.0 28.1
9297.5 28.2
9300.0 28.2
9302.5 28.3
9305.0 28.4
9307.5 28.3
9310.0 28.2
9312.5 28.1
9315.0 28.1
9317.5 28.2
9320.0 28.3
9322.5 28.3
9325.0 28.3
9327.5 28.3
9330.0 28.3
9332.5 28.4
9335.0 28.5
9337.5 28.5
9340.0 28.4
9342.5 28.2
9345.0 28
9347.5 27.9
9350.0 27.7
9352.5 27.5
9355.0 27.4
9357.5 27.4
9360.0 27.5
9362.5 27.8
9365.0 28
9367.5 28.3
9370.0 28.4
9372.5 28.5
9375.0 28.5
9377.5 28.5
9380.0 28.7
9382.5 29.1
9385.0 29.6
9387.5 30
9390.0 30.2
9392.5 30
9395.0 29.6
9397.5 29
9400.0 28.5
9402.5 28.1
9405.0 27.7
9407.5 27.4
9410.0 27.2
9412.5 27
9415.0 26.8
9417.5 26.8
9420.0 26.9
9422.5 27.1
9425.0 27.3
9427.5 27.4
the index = 0.05 mag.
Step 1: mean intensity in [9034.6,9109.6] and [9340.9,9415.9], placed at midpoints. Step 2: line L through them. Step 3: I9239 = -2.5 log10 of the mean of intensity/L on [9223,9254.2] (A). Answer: 0.079 mag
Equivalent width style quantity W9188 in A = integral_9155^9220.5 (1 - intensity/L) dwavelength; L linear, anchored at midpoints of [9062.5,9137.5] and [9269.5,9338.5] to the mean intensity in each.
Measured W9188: 3.00 A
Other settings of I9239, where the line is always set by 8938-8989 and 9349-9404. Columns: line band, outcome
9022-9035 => 0.01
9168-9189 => 0.04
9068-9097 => -0.03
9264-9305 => 0.01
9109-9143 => -0.03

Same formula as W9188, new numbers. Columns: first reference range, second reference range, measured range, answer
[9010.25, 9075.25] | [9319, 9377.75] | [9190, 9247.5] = 3.03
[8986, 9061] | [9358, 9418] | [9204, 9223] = 0.98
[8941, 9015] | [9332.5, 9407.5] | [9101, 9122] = -0.44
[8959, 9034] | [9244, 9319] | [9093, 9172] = -1.93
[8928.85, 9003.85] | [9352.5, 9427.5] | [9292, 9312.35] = 0.10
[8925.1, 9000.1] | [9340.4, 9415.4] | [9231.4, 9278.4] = 1.67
